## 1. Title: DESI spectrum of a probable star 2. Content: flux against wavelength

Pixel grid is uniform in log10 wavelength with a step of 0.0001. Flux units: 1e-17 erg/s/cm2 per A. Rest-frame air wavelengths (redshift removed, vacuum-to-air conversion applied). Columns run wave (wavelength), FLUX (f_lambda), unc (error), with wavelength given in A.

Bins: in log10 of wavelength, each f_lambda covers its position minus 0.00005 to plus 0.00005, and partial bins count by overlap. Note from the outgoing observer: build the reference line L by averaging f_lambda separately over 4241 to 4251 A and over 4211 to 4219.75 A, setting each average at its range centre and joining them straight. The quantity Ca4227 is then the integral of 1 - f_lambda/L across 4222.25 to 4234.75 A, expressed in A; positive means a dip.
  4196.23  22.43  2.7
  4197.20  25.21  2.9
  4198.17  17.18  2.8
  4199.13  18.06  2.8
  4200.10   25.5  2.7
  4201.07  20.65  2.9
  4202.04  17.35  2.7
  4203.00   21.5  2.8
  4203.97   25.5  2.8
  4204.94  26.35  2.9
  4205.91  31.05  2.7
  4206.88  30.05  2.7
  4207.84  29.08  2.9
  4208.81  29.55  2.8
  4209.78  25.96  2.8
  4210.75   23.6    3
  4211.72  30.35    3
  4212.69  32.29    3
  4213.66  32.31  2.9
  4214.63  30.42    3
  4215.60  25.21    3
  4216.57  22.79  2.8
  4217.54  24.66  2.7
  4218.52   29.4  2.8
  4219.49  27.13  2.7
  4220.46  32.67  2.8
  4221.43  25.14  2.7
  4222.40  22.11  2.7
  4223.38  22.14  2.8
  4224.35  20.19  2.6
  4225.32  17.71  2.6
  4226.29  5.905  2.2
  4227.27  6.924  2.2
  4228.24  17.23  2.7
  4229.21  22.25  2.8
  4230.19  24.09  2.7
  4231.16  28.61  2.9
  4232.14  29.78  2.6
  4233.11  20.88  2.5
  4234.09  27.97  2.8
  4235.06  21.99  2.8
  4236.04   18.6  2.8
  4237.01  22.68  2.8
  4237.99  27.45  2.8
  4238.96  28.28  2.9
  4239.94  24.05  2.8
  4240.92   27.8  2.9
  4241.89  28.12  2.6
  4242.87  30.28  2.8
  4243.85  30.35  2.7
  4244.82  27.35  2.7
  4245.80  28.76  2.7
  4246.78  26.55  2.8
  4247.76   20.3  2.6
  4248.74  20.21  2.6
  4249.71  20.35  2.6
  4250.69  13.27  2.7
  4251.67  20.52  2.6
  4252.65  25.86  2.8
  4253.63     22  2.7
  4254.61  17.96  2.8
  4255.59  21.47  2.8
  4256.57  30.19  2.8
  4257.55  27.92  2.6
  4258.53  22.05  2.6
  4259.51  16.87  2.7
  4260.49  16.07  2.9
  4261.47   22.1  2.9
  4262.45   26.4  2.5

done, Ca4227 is 2.9 A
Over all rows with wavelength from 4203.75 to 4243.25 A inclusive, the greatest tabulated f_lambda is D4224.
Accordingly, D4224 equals 32.67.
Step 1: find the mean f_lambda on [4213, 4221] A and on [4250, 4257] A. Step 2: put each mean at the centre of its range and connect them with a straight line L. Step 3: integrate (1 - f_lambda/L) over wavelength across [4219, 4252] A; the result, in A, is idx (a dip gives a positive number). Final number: 1.9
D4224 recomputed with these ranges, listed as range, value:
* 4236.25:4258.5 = 30.35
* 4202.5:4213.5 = 32.29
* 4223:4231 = 24.09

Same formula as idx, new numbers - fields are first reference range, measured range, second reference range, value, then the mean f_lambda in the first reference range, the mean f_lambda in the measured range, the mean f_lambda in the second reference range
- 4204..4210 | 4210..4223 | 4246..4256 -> -0.2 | 28.6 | 27.5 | 21.1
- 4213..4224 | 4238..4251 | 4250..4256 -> -2.1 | 26.7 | 25.3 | 20.2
